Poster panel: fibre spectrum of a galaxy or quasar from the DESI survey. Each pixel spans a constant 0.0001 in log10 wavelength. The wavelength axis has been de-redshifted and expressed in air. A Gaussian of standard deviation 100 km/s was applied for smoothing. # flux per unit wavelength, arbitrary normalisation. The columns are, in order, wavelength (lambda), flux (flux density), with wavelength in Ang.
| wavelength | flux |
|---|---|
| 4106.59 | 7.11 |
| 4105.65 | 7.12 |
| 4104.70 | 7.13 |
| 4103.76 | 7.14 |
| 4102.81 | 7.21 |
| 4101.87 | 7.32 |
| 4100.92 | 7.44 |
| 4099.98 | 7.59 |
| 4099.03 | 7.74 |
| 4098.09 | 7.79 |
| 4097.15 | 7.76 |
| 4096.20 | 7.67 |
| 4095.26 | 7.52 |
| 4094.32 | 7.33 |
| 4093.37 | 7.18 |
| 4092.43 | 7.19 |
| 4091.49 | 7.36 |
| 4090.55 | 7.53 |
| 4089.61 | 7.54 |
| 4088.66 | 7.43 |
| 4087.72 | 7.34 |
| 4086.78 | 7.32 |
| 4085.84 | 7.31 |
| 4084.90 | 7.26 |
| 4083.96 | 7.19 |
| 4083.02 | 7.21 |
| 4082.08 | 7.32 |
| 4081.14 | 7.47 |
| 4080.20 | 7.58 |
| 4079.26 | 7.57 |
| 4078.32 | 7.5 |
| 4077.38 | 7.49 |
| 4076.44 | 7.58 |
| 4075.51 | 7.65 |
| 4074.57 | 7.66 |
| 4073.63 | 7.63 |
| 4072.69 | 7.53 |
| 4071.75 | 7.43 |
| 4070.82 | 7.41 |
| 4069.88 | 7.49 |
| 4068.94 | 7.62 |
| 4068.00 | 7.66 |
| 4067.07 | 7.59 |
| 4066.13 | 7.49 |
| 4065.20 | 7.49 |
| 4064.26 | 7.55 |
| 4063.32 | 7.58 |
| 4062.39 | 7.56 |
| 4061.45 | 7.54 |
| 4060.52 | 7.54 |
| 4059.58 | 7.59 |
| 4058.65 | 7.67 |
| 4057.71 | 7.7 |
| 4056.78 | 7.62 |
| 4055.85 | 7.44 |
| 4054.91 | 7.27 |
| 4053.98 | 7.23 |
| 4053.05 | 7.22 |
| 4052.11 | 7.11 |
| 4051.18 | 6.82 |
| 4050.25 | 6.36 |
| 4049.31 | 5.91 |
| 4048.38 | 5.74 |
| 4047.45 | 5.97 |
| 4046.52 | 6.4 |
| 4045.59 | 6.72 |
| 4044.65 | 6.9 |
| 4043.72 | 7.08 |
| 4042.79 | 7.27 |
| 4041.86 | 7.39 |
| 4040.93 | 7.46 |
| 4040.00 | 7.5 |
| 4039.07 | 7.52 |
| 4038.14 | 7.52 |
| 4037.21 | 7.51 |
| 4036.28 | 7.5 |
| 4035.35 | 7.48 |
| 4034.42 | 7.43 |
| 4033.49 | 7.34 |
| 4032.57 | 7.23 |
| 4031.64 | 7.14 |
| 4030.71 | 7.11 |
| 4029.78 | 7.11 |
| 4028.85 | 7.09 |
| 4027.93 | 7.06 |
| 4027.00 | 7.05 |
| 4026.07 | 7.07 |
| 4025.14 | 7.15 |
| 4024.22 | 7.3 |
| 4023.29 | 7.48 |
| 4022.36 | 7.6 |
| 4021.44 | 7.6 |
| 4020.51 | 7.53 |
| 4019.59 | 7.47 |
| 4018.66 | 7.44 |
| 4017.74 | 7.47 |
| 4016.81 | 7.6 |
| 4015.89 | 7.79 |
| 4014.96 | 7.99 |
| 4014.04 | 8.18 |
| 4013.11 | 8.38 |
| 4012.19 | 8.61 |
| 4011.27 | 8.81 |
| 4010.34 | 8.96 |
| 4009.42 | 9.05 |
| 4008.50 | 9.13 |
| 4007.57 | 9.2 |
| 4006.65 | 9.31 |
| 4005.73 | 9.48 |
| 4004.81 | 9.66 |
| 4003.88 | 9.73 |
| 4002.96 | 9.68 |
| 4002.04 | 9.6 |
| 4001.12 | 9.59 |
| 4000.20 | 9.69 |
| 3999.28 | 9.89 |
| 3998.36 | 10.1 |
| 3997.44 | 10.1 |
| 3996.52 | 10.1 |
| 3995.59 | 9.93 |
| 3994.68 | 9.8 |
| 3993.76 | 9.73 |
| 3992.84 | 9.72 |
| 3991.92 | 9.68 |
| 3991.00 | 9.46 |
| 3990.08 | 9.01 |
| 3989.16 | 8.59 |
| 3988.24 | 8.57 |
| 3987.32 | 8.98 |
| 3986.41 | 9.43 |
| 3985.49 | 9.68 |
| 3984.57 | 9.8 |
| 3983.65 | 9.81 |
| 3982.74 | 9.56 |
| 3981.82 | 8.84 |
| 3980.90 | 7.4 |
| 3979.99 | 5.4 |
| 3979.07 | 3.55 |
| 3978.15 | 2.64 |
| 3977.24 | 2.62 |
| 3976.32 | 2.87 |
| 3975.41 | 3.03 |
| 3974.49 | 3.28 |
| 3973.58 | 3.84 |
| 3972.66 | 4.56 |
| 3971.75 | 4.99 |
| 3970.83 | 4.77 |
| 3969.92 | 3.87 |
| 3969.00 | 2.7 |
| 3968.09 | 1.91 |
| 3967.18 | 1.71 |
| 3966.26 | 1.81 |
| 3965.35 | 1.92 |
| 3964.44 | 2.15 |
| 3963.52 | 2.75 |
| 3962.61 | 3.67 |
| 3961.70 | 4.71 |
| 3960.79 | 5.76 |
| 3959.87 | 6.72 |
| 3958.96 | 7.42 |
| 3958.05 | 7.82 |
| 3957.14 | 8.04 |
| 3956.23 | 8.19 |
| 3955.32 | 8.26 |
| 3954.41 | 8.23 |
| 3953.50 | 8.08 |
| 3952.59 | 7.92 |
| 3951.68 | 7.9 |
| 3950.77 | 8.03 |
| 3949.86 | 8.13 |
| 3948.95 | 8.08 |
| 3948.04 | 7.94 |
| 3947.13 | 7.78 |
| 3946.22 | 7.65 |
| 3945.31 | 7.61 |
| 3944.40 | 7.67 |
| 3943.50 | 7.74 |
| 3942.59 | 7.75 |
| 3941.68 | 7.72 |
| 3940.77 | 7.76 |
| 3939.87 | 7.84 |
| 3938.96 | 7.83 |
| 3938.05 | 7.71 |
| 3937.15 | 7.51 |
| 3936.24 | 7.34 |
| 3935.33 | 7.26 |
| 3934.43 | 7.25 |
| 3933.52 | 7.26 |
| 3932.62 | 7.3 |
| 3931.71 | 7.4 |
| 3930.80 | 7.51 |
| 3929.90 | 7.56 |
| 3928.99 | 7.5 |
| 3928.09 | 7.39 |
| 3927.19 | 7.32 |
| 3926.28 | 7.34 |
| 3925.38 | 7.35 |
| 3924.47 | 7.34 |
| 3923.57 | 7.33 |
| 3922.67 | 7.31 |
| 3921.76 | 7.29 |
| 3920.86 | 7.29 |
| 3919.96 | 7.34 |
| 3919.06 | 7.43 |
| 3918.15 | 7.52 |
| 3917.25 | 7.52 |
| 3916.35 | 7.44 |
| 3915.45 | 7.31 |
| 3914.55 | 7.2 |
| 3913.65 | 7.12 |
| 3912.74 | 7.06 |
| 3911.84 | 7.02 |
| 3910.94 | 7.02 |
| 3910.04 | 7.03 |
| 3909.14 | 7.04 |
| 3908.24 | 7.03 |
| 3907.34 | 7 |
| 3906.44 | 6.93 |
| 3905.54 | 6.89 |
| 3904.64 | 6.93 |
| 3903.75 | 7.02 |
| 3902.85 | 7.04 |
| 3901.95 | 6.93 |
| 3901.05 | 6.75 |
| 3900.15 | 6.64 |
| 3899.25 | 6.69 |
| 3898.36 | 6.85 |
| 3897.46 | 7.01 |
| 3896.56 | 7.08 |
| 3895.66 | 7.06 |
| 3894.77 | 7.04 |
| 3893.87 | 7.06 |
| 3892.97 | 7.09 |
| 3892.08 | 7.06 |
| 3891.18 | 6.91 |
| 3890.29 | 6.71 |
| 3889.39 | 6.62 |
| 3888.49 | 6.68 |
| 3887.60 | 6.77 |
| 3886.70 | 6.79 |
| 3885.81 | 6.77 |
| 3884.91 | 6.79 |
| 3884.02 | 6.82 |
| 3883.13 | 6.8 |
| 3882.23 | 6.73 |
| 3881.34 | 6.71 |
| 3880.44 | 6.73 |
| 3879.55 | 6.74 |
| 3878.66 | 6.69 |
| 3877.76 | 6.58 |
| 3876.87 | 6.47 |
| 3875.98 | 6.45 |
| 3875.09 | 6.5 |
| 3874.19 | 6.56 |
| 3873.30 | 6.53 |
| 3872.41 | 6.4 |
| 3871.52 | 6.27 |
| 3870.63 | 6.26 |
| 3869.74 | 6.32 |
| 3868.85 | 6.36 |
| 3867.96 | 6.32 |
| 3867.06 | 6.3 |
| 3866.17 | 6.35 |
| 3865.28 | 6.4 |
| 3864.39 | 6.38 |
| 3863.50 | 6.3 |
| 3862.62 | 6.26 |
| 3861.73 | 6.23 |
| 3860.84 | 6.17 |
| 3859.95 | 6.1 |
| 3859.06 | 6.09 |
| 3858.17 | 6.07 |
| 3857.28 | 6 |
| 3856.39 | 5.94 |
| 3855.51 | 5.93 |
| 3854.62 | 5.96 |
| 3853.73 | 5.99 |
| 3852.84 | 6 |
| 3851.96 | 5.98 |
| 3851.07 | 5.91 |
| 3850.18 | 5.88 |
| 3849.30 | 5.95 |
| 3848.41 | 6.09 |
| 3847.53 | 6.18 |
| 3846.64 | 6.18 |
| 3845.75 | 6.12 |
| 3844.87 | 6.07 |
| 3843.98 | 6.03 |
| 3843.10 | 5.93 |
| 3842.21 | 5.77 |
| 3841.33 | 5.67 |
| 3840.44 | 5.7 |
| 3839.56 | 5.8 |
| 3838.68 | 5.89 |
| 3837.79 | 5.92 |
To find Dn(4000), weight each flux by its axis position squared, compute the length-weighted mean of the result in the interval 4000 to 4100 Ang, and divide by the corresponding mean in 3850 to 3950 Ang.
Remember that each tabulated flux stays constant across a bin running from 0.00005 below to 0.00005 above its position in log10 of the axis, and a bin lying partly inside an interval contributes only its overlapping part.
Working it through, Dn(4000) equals 1.18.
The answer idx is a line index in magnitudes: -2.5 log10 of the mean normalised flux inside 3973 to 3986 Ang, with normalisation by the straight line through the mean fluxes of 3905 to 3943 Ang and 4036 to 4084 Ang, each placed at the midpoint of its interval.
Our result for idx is 0.238 mag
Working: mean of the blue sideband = 7.34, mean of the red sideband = 7.3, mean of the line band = 5.88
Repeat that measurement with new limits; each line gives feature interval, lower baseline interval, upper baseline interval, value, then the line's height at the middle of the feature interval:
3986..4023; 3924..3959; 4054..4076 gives -0.18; 7.62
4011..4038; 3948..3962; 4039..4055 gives -0.07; 7.04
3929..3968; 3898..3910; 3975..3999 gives 0.11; 7.52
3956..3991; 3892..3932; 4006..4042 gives 0.31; 7.48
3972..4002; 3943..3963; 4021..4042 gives -0.06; 7.39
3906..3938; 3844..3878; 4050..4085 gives -0.11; 6.57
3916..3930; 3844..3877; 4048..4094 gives -0.13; 6.54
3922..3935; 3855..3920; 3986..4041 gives -0.01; 7.27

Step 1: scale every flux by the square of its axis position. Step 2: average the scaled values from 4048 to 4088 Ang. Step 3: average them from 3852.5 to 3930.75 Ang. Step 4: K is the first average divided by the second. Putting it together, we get 1.2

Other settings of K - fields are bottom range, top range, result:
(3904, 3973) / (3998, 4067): 1.21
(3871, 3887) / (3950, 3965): 1.04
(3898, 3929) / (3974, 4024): 1.20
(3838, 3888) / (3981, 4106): 1.38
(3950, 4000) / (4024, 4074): 1.12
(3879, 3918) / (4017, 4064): 1.12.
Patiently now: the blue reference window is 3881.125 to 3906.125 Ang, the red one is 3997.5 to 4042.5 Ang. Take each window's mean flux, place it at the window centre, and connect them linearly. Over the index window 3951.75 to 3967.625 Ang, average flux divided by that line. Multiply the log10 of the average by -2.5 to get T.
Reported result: 0.307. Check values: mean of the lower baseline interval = 6.87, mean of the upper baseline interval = 8.12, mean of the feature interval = 5.65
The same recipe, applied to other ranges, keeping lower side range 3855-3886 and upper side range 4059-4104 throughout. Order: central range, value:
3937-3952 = -0.15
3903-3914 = -0.07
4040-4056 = 0.07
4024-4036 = 0.00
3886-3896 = -0.06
